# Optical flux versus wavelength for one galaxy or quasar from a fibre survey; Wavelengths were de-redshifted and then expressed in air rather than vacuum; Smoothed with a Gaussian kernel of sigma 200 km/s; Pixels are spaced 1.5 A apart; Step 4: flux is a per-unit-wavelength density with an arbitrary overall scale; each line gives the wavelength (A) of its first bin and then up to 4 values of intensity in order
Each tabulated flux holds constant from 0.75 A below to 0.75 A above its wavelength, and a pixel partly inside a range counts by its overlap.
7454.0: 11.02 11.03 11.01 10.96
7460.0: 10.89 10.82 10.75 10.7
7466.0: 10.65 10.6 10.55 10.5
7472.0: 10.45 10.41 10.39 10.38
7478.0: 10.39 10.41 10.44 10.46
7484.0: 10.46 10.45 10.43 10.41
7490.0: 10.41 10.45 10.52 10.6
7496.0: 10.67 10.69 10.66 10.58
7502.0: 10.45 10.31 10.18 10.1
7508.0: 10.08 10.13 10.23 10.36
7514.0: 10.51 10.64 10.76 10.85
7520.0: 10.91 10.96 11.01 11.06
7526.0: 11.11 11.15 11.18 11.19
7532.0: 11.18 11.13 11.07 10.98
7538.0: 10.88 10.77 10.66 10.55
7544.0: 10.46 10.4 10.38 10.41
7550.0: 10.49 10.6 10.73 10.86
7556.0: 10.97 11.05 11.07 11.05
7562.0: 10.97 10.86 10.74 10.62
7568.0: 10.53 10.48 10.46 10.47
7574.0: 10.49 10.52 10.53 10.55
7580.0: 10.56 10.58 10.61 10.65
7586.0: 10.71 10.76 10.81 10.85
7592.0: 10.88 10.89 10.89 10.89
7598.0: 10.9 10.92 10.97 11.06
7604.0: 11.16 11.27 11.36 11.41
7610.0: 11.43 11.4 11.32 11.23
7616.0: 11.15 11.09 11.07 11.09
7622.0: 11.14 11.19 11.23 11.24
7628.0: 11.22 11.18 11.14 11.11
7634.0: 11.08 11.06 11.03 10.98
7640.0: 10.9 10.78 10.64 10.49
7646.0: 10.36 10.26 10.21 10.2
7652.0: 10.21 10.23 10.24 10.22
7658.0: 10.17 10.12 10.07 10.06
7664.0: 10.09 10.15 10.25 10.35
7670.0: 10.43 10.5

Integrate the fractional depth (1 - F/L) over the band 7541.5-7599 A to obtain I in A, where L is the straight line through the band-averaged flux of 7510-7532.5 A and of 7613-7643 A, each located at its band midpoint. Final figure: 1.5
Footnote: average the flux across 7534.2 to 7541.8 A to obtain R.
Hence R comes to 10.9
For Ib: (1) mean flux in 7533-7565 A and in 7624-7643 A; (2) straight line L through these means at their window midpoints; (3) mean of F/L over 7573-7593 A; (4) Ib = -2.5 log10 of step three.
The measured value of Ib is 0.02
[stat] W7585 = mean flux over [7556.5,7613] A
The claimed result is 10.9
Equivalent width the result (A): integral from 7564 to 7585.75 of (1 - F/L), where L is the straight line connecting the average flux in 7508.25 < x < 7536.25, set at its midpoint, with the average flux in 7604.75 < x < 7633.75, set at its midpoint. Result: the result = 1.0 A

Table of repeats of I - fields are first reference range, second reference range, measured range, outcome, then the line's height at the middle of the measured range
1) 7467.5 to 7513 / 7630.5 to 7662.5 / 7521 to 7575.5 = -1.8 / 10.5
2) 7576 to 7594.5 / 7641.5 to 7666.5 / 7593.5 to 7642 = -2.9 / 10.5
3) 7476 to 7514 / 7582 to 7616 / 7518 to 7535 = -0.8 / 10.6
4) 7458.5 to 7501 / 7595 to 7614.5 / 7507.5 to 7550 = 0.2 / 10.8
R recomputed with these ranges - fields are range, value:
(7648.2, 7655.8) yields 10.2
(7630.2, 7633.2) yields 11.1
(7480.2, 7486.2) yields 10.5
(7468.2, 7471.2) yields 10.5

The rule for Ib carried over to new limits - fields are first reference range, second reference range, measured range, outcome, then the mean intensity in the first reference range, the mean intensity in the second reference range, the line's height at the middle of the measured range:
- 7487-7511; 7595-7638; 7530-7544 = -0.03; 10.4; 11.1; 10.6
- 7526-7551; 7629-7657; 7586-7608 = -0.02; 10.8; 10.6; 10.7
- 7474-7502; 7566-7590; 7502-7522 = 0.01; 10.5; 10.6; 10.5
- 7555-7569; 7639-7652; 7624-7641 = -0.06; 10.9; 10.5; 10.5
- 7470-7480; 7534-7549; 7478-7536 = -0.01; 10.4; 10.7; 10.5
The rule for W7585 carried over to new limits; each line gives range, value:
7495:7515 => 10.4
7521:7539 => 11.1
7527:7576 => 10.8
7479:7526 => 10.5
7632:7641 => 11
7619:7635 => 11.2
